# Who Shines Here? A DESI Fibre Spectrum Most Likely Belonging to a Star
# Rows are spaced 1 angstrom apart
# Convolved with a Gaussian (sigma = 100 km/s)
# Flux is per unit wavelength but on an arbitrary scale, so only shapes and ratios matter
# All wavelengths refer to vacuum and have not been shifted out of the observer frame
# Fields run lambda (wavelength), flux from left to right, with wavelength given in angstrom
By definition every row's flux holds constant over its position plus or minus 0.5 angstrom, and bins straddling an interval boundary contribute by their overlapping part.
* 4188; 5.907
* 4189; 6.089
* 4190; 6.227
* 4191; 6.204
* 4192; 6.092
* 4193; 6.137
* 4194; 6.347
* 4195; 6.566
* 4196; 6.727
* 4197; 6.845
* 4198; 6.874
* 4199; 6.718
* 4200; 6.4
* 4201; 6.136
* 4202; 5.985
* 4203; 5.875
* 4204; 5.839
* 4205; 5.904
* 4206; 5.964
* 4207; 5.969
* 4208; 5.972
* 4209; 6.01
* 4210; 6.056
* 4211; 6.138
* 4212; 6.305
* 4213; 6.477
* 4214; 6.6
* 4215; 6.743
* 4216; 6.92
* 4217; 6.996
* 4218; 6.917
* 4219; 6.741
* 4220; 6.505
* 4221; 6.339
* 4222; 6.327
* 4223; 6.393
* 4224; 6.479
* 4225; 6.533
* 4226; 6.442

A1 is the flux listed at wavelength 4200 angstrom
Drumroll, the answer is 6.4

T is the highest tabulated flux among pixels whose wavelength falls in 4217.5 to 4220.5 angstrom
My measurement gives 6.917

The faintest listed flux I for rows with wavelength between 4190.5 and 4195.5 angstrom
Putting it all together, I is 6.092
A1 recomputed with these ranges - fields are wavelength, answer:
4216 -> 6.92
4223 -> 6.393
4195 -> 6.566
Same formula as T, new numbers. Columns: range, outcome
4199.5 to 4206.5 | 6.4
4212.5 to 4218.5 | 6.996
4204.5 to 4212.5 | 6.305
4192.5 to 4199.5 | 6.874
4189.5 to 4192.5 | 6.227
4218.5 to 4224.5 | 6.741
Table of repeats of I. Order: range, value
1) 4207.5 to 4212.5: 5.972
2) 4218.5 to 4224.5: 6.327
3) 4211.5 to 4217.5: 6.305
